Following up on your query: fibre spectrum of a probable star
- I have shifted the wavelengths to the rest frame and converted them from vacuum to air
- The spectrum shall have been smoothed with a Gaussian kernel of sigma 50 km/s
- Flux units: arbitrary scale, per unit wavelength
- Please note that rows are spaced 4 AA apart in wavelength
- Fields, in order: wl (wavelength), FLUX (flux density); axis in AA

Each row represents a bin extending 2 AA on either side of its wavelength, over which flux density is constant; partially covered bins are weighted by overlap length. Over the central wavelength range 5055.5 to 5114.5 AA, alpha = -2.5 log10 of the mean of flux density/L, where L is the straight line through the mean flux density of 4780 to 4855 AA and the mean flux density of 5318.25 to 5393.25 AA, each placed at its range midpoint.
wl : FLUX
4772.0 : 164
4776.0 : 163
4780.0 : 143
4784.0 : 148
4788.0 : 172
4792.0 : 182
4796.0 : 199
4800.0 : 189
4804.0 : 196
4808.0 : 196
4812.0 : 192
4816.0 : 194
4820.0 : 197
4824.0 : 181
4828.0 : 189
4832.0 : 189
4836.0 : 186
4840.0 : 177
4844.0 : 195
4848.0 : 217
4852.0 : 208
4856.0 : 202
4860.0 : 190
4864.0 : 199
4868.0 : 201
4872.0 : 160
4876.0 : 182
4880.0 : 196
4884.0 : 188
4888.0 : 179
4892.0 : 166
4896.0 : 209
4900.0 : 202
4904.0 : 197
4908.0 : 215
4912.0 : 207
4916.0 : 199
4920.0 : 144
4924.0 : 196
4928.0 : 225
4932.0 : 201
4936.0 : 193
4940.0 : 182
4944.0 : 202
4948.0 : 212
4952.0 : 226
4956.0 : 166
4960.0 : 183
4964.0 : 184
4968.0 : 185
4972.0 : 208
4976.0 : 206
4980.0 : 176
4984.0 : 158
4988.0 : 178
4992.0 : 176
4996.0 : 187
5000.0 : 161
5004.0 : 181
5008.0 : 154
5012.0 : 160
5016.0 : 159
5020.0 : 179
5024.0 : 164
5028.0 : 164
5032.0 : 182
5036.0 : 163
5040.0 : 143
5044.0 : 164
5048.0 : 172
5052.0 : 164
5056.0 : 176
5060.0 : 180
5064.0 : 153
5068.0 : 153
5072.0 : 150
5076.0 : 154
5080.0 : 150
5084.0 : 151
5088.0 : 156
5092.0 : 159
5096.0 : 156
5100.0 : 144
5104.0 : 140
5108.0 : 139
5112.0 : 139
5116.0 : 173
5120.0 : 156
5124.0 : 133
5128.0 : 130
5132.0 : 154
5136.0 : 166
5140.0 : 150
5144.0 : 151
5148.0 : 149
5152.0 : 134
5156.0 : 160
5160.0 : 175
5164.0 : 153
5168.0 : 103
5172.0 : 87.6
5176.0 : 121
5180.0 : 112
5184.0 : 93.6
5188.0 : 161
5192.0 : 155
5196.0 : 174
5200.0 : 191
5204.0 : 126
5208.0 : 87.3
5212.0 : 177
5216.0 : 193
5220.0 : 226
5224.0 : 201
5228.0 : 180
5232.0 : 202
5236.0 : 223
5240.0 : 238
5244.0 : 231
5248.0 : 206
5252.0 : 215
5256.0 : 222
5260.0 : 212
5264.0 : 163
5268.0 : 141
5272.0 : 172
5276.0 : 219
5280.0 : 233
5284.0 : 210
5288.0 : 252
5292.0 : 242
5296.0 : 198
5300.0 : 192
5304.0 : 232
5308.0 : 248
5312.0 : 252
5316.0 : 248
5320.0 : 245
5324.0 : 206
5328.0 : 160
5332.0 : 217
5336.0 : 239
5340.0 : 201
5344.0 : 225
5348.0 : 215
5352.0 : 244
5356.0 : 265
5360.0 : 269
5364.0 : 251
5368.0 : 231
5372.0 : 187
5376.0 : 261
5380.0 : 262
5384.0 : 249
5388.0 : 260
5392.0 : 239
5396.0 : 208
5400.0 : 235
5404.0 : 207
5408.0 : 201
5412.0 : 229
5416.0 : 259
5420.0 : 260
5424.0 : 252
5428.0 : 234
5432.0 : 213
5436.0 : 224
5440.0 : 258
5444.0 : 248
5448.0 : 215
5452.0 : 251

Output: 0.35 mag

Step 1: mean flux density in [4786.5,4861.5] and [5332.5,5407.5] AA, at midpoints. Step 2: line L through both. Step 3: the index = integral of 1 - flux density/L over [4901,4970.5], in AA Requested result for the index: 2.0 AA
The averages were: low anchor 192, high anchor 235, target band 195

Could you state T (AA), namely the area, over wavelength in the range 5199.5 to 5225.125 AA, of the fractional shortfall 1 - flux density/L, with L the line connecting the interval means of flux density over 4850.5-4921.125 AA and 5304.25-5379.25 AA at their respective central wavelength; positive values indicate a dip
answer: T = 5.9 AA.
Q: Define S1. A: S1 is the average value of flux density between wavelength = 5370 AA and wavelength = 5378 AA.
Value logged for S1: 224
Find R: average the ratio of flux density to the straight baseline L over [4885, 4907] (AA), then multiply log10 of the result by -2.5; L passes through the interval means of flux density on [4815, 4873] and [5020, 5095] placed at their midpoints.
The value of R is -0.04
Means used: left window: 193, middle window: 192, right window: 161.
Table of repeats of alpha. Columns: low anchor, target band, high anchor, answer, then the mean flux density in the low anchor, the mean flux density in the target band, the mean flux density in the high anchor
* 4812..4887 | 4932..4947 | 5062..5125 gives -0.107 mag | 192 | 195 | 151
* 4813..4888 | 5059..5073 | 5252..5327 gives 0.271 mag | 191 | 158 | 215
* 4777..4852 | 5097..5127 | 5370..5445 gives 0.400 mag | 186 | 146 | 236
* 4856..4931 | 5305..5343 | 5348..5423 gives 0.043 mag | 192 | 224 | 239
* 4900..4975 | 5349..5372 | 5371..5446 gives -0.055 mag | 196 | 245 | 237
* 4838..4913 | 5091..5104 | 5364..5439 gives 0.368 mag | 194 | 151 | 235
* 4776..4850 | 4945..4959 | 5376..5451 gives -0.016 mag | 185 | 200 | 237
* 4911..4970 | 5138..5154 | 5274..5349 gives 0.393 mag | 193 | 146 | 223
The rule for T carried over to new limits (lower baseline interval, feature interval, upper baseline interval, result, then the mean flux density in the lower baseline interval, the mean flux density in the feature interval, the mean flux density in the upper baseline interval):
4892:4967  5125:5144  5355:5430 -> 5.8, 196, 149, 240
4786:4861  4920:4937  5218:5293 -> -0.1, 192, 197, 209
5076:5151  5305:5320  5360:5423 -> -2.5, 150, 248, 237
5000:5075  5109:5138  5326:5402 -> 5.2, 164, 150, 233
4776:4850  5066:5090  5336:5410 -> 6.4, 185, 152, 234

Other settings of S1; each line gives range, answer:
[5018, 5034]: 172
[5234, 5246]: 231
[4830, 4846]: 187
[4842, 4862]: 202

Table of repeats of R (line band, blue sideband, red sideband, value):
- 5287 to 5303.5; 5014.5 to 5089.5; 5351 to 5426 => -0.008 mag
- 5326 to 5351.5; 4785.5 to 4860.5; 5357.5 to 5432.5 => 0.107 mag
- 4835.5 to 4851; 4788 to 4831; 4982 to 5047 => -0.050 mag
